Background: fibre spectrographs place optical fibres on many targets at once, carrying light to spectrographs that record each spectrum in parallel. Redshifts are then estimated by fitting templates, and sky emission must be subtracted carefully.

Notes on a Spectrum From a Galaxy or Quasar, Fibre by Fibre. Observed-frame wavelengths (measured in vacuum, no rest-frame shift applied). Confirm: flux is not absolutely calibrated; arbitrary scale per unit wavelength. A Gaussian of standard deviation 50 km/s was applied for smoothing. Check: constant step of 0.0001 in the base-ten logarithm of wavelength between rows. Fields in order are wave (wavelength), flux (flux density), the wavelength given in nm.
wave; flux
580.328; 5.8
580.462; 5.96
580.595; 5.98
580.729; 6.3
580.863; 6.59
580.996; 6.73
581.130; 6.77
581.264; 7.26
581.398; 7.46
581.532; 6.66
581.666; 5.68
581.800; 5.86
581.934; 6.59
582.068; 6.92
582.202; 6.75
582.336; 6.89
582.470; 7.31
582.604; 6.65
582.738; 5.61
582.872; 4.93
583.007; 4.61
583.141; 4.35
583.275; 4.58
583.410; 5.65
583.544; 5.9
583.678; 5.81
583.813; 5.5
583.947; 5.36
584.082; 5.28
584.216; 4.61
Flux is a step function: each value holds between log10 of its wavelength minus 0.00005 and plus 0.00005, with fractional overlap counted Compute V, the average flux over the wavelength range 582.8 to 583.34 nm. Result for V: 4.63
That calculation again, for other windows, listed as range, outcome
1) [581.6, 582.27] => 6.36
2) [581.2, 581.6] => 7.12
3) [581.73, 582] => 6.22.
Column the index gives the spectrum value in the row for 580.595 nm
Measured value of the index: 5.98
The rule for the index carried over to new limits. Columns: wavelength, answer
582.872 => 4.93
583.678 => 5.81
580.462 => 5.96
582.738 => 5.61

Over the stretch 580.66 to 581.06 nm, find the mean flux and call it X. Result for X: 6.54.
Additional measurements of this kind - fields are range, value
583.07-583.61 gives 5.12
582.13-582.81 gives 6.64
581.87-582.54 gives 6.9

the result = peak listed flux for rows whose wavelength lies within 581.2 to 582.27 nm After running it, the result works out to 7.46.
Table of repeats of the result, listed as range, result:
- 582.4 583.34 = 7.31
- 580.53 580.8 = 6.3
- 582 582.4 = 6.92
